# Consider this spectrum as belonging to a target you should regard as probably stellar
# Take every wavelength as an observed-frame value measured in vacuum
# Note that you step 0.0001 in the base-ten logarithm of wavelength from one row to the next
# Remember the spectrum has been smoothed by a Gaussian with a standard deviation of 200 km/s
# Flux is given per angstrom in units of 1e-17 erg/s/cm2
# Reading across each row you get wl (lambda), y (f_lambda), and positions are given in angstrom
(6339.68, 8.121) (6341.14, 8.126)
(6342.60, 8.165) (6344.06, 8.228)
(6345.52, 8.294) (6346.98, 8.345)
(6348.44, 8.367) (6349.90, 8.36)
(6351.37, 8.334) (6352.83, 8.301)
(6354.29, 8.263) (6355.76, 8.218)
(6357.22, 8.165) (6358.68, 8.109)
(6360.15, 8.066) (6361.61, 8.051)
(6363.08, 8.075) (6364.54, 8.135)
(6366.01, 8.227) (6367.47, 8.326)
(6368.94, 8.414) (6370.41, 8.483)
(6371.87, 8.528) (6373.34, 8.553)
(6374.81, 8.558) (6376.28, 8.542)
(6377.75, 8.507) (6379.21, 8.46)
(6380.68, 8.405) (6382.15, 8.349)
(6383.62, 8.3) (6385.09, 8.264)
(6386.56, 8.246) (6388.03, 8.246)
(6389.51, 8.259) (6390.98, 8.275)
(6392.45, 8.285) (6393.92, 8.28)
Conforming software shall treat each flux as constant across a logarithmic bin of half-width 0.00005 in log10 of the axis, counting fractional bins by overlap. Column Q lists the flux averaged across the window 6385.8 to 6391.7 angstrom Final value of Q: 8.25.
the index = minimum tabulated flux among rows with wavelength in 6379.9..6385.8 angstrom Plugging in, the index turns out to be 8.264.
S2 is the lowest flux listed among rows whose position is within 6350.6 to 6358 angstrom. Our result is 8.165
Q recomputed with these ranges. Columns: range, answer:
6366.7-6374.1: 8.46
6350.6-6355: 8.3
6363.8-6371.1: 8.32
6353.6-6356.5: 8.23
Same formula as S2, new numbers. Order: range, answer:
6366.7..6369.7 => 8.326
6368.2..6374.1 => 8.414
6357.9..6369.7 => 8.051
